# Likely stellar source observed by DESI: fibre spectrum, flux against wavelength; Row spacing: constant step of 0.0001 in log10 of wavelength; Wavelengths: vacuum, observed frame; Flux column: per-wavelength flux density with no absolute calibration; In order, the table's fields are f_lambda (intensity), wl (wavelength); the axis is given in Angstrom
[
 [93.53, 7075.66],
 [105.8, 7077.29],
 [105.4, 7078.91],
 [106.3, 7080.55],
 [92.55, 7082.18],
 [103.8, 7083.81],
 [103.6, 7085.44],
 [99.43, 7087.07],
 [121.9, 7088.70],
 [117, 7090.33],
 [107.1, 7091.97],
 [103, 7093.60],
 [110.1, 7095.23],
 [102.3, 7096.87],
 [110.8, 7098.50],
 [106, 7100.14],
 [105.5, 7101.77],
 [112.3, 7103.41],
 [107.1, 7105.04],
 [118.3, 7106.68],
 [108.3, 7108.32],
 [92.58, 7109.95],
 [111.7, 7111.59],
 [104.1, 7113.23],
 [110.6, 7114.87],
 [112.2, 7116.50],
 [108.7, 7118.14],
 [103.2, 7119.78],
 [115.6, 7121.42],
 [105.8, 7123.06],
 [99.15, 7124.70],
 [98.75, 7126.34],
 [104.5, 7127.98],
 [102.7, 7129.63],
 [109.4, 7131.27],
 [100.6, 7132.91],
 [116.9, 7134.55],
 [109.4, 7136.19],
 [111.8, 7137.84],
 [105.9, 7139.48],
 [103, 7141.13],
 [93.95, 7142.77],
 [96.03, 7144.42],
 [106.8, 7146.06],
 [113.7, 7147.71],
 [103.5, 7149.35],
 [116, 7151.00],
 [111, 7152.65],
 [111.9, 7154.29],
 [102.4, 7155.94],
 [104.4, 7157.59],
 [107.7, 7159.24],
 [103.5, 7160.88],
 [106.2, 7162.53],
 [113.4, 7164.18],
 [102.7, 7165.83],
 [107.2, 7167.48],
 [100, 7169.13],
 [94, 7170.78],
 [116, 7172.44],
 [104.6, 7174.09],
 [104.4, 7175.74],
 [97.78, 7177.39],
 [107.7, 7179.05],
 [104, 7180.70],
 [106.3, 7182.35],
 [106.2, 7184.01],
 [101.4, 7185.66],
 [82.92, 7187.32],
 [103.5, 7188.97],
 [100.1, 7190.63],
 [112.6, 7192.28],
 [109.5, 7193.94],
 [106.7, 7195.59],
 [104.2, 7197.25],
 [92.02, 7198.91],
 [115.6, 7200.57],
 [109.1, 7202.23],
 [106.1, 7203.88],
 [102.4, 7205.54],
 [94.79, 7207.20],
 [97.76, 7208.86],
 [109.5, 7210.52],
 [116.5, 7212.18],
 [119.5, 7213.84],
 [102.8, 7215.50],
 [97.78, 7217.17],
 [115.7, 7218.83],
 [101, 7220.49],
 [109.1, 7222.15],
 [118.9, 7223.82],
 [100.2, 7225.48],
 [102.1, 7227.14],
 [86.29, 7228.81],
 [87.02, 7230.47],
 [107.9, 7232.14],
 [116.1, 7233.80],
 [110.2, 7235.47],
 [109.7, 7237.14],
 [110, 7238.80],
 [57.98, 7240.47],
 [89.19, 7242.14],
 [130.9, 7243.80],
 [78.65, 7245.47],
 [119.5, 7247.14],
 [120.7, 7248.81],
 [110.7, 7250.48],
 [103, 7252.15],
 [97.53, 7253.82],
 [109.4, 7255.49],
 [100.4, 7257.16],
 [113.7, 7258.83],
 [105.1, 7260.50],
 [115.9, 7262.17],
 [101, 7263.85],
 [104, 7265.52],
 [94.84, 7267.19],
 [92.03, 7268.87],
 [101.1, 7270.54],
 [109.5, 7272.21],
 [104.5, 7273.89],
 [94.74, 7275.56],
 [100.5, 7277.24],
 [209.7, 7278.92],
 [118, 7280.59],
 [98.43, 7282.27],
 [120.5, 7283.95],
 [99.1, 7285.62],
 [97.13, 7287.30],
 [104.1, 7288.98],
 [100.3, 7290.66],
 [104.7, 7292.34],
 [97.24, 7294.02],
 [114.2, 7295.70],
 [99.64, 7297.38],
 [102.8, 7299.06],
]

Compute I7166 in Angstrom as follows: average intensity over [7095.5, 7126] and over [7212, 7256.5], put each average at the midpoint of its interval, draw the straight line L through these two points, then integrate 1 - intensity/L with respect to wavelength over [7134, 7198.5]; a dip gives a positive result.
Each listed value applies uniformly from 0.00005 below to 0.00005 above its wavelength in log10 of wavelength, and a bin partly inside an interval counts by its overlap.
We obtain 0.5 Angstrom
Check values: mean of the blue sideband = 107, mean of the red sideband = 105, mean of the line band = 105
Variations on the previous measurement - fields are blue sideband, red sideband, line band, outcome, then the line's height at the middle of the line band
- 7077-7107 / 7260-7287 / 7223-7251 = 1.66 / 110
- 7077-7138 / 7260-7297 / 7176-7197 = 0.84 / 108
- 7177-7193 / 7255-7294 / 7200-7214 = -0.46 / 104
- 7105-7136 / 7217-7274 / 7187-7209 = 0.36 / 105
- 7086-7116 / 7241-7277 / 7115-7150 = 0.50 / 107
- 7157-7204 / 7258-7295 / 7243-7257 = -0.13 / 107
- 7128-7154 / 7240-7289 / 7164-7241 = 2.15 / 107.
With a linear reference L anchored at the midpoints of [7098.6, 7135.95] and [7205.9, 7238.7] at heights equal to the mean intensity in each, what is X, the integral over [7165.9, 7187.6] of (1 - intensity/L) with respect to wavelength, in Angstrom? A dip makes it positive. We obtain 0.65 Angstrom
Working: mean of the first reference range 107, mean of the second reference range 105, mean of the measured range 103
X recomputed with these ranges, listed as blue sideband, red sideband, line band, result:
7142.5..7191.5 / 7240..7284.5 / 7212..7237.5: 0.12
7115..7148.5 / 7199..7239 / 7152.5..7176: 0.01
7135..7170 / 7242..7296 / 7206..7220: 0.09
